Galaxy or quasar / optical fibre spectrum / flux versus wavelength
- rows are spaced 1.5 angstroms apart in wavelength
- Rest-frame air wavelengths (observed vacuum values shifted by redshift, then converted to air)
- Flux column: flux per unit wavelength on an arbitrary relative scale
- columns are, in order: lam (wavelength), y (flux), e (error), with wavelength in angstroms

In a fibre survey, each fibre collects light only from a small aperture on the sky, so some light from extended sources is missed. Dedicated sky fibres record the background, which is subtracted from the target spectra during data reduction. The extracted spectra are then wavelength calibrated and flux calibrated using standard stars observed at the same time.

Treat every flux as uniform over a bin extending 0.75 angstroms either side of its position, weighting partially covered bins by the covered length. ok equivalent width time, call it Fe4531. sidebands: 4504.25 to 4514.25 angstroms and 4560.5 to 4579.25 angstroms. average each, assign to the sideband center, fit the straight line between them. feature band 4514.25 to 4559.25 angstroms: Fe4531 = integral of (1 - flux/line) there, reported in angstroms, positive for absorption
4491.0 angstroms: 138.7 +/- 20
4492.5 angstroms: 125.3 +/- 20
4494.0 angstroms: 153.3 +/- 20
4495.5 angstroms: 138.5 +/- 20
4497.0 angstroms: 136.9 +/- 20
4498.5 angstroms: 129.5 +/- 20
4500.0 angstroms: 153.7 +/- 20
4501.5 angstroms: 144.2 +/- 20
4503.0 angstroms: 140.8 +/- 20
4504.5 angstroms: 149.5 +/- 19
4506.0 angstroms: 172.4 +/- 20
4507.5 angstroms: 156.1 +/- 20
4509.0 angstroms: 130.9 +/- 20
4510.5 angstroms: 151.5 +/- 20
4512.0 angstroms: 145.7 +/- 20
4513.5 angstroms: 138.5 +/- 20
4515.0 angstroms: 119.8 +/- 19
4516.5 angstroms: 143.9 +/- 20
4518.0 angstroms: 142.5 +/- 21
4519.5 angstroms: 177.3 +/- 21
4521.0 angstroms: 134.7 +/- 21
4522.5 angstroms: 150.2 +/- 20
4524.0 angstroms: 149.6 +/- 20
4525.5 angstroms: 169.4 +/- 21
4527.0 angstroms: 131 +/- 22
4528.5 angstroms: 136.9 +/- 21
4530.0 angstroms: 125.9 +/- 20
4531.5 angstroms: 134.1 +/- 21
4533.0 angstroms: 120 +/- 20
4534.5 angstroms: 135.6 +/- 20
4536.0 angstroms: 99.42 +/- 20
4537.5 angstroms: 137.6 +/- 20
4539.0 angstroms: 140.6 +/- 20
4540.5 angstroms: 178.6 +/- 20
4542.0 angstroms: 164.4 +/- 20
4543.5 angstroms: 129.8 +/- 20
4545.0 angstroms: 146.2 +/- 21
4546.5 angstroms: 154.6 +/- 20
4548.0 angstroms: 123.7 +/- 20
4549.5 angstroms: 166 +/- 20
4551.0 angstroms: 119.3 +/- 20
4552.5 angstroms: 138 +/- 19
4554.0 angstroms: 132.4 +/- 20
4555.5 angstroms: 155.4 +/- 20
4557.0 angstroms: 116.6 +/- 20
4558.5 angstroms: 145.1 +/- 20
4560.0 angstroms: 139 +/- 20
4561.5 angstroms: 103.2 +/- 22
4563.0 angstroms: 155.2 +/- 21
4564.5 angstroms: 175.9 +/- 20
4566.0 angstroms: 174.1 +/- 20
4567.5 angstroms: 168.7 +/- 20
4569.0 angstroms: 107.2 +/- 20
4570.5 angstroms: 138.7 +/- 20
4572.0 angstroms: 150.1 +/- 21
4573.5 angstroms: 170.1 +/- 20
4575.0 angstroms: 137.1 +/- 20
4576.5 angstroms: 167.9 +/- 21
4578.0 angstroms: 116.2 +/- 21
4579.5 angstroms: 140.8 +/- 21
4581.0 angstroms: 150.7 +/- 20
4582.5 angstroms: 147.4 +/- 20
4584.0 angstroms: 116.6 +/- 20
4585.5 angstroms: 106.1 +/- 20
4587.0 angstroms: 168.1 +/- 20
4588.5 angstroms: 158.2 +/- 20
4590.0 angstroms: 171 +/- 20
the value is 2.3 angstroms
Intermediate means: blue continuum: 149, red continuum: 147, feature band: 141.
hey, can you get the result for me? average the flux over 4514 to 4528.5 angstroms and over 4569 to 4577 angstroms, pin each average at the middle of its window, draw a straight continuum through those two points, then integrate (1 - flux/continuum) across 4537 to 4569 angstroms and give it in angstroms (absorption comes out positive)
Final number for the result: 0.5 angstroms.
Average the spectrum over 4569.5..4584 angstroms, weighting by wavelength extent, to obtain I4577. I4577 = 144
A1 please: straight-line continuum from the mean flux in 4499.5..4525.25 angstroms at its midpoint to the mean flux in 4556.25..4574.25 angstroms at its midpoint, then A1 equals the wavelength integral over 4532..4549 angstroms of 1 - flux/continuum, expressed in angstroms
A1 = 0.80 angstroms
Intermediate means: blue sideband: 148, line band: 139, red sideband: 145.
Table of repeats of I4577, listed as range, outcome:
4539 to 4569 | 146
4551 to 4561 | 136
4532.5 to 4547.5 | 141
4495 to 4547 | 143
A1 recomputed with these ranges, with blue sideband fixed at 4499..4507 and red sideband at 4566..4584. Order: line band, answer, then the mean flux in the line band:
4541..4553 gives 0.3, 144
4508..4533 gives 1.3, 142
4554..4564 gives 0.7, 137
